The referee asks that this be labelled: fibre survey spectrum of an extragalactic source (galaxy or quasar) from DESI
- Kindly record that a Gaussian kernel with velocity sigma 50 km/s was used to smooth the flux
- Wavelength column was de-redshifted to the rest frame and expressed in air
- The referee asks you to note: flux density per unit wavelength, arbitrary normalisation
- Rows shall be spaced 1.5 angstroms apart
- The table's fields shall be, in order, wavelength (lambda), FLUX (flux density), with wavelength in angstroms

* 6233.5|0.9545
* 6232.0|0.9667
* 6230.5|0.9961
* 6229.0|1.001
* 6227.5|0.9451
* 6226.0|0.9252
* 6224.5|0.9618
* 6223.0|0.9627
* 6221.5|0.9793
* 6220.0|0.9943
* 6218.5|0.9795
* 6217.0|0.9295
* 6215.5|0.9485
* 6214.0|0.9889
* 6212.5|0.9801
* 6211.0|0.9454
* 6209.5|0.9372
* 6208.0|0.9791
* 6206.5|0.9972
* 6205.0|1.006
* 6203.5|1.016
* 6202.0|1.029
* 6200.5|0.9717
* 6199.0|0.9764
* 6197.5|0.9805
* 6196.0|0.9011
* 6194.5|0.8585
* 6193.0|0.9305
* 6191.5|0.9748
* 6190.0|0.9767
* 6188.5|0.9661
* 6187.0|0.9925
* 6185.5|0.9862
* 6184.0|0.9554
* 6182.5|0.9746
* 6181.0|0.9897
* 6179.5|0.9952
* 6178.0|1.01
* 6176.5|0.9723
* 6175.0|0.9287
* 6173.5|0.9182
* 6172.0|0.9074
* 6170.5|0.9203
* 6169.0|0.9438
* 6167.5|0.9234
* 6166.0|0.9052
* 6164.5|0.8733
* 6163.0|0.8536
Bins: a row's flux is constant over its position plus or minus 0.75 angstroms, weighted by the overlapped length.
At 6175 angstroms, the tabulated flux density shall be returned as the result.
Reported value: 0.9287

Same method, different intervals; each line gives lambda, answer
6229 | 1.001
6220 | 0.9943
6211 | 0.9454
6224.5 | 0.9618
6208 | 0.9791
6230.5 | 0.9961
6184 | 0.9554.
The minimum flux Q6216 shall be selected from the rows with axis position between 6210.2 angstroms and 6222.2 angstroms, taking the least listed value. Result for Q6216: 0.9295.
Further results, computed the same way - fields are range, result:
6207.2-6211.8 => 0.9372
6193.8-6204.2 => 0.8585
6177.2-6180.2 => 0.9952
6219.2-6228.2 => 0.9252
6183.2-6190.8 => 0.9554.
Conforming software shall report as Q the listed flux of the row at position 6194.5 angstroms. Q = 0.8585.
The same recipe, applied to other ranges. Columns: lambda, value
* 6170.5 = 0.9203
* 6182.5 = 0.9746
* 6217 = 0.9295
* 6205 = 1.006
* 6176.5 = 0.9723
